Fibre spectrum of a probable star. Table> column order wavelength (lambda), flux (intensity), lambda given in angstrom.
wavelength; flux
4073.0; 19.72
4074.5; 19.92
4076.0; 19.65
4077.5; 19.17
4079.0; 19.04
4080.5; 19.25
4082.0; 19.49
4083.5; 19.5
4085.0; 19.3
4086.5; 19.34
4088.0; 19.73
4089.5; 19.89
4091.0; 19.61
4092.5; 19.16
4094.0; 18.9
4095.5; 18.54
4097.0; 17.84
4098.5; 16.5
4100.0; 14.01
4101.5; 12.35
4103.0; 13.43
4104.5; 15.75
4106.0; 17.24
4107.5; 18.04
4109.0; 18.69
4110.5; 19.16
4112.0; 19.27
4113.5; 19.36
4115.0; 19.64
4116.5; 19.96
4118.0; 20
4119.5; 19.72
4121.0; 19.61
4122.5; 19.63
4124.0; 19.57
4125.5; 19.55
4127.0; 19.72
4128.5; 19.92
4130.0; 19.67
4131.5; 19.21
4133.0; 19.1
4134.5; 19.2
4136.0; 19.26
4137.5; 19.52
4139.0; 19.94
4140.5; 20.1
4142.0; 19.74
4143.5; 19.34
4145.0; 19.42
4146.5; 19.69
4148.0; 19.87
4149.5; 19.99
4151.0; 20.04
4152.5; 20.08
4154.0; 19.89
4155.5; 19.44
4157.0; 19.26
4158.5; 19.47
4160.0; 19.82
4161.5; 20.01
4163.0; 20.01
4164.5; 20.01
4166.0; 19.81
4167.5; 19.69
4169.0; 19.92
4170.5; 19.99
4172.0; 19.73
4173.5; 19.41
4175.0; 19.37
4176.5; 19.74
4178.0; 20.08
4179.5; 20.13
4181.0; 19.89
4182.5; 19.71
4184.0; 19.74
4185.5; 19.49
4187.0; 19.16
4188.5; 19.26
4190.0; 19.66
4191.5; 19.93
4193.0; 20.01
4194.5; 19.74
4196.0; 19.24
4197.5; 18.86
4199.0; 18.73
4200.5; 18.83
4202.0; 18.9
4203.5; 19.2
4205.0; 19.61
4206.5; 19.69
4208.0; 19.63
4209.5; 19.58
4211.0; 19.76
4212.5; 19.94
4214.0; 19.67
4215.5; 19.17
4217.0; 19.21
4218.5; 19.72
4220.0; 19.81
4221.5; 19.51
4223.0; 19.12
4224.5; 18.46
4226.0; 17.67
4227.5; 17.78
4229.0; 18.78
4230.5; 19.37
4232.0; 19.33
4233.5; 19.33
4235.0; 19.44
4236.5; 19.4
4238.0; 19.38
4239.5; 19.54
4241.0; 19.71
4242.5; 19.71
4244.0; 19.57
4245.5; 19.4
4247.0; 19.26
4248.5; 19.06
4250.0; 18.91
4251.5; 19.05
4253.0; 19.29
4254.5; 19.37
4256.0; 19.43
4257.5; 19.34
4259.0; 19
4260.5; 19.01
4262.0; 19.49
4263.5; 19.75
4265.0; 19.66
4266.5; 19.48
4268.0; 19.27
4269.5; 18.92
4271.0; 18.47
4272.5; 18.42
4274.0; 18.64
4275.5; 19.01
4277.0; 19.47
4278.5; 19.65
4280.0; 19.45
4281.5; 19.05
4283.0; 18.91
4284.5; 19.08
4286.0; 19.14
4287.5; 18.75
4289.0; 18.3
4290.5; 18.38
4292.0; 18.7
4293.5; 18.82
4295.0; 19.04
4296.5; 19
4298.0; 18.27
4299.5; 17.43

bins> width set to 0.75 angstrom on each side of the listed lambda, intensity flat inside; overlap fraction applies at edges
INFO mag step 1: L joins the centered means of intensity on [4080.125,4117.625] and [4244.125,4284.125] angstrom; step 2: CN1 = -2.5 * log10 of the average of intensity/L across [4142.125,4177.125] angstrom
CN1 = -0.07 mag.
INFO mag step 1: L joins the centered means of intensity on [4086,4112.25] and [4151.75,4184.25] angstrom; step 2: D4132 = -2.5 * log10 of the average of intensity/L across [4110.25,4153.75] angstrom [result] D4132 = -0.06 mag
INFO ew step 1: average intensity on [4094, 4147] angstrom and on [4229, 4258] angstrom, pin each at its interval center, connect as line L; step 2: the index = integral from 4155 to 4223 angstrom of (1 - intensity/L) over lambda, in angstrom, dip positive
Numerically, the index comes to -2.01 angstrom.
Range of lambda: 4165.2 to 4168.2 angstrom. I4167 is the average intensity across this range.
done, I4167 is 19.8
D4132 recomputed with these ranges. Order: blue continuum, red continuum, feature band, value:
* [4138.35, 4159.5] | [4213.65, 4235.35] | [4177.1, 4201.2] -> -0.01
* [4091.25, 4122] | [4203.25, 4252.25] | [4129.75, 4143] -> -0.07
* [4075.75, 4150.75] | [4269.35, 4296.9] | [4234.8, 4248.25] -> -0.03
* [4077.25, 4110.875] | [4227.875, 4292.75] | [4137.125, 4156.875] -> -0.08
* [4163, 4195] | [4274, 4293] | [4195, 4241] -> 0.01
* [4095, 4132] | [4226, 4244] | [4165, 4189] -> -0.05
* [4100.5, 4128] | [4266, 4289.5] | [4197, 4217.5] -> -0.04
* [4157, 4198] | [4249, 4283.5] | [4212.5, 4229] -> 0.02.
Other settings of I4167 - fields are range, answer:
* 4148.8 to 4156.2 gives 19.9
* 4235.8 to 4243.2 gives 19.5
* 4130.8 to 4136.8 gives 19.2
